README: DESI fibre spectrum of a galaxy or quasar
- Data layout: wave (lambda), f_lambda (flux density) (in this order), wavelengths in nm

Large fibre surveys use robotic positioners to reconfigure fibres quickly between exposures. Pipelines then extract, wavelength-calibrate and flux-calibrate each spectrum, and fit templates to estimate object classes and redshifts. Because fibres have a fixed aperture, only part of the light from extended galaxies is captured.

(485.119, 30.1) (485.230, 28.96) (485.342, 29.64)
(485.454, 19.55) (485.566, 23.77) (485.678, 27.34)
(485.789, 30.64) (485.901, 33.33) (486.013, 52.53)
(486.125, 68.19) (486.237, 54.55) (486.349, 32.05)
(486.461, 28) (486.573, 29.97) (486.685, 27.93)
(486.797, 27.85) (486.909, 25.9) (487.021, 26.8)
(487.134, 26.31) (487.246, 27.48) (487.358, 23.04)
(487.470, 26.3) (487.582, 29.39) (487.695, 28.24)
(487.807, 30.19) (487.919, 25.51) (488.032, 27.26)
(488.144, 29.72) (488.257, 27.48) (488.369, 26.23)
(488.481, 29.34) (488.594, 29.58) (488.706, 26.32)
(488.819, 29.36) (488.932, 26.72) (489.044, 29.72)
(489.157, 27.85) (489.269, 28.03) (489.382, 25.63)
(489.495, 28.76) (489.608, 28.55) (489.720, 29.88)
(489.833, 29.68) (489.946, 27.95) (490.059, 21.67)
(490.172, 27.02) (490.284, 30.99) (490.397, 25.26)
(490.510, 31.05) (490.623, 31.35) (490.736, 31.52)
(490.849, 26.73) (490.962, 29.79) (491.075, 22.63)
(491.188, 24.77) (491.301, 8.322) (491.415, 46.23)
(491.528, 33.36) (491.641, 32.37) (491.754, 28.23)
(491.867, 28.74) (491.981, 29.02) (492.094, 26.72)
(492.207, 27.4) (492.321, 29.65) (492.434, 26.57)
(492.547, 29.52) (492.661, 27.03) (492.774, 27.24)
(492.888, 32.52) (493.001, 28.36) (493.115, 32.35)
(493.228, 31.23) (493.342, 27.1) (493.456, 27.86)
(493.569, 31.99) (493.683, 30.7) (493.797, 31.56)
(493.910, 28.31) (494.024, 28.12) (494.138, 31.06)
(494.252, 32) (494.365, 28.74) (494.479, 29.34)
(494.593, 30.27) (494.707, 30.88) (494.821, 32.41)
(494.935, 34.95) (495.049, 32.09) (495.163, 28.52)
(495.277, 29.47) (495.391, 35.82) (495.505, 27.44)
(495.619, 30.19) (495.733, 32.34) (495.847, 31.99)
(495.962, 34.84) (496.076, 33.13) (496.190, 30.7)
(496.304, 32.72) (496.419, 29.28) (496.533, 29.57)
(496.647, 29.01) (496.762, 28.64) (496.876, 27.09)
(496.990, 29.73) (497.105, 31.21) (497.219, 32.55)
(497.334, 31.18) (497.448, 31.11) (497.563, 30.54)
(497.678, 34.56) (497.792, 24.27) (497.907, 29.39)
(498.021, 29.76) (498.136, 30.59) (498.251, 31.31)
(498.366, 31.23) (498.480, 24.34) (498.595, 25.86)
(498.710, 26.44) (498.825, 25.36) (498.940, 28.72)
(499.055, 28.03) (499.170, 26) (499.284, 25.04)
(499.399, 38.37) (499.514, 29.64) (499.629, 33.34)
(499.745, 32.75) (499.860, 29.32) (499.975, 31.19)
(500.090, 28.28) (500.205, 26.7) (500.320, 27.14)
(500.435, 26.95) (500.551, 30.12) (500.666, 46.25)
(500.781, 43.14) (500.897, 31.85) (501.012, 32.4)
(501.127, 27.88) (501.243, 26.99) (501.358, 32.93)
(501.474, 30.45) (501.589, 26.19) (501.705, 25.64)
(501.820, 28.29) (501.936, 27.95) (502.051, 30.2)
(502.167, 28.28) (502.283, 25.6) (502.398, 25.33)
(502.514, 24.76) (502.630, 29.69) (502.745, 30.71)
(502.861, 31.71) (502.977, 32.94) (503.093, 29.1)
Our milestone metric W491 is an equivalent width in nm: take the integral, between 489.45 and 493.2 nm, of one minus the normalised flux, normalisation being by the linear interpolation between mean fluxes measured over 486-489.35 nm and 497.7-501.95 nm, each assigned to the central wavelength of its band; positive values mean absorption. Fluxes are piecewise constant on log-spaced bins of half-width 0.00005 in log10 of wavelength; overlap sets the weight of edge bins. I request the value 0.22 nm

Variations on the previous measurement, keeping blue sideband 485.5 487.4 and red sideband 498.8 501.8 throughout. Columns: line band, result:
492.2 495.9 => 0.178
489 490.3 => 0.189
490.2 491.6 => 0.167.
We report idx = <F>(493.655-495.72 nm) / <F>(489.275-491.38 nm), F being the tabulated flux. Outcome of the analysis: 1.1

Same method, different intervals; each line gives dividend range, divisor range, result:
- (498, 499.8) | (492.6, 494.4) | 0.98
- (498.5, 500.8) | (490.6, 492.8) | 1.06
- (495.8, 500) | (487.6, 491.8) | 1.06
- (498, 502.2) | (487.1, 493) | 1.06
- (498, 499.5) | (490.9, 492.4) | 1.01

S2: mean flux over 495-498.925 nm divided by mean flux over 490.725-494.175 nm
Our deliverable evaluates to 1.04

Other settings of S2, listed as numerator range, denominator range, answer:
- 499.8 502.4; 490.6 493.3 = 1.04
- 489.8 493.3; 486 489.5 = 0.94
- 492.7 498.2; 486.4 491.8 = 1.09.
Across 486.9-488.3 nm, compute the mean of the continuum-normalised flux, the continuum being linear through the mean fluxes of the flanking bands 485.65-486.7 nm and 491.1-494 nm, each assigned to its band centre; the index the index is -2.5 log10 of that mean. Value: 0.33 mag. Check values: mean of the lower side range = 39.2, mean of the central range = 27.2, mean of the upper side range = 29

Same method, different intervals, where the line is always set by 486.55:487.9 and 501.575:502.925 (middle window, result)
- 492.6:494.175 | -0.078 mag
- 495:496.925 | -0.115 mag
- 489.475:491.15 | -0.027 mag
